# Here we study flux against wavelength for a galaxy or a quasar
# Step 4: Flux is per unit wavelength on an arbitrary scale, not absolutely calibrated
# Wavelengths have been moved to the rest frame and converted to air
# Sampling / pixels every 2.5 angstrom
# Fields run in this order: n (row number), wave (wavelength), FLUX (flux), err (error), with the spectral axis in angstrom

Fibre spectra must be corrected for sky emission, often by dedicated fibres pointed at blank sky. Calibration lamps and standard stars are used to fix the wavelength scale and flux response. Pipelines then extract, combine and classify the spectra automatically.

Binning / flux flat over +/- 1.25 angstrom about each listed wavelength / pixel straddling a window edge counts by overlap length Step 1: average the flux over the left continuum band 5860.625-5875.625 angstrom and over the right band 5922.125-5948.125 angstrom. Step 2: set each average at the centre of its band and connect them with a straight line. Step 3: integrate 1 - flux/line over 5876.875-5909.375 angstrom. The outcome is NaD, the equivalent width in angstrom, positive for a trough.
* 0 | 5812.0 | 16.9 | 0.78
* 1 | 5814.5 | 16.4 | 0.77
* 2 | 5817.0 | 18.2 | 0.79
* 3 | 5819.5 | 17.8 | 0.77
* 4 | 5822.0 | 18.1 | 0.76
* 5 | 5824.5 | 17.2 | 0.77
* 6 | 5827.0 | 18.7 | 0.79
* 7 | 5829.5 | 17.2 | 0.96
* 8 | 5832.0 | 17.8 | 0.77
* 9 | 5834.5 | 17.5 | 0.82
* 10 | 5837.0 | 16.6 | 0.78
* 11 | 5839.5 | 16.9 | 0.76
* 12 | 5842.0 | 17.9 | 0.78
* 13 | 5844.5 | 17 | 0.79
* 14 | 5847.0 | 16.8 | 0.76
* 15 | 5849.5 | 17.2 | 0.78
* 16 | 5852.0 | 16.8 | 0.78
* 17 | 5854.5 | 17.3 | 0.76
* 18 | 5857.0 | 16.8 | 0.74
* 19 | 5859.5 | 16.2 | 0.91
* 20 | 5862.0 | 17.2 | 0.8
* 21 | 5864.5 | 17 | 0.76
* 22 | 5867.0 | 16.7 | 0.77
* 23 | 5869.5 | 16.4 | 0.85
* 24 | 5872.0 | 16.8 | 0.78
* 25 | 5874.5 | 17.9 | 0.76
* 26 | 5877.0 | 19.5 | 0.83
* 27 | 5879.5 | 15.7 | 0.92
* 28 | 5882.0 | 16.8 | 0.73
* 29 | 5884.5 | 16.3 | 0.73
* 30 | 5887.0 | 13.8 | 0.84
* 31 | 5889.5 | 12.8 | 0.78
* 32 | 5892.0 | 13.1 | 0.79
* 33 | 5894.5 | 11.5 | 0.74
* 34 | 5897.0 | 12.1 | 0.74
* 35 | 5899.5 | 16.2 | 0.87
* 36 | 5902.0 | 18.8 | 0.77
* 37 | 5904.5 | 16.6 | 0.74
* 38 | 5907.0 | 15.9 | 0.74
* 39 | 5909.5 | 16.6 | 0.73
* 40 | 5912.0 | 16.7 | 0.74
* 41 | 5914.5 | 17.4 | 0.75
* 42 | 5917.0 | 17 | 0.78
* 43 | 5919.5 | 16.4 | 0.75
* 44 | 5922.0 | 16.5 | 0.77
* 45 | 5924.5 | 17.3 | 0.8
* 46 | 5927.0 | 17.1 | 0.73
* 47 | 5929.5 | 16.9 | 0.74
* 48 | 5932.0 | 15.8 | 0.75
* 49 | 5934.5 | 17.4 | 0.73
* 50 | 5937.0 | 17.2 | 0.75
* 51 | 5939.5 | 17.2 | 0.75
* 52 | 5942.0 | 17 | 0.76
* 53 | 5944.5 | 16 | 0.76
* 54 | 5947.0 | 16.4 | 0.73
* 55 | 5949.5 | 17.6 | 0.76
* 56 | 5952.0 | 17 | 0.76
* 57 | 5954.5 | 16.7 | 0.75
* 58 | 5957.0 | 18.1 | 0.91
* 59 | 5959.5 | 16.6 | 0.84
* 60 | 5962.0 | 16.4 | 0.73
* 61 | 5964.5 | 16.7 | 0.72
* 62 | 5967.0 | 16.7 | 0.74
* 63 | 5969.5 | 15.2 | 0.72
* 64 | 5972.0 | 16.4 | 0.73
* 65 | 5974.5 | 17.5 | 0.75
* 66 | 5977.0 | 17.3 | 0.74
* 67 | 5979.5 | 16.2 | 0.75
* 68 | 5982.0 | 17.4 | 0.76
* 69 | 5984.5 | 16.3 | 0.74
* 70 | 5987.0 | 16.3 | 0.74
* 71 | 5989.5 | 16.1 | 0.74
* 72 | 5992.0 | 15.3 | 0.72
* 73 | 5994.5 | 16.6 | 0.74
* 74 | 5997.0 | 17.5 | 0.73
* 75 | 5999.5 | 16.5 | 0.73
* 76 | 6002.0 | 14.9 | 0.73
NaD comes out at 3.3 angstrom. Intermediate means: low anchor 17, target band 15.2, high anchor 16.8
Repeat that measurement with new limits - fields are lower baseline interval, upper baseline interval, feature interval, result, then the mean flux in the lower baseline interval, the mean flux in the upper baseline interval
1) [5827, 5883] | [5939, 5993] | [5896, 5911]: 0.7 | 17.1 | 16.7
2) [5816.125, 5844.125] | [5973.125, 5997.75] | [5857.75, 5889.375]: 1.4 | 17.6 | 16.6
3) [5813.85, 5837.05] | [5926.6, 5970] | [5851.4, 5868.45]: 0.5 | 17.6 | 16.8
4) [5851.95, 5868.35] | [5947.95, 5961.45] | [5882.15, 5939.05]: 3.7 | 16.9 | 17.1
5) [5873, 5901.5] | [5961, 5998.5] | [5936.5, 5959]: -1.3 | 15.2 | 16.5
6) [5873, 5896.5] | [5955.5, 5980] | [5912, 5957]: -2.2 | 15.2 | 16.7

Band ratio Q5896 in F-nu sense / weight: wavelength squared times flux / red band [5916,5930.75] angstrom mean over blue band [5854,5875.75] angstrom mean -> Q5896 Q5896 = 1.02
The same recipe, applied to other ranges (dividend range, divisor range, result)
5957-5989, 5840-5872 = 1.02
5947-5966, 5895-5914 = 1.08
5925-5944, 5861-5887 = 1.02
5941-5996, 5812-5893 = 1.03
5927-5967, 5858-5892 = 1.06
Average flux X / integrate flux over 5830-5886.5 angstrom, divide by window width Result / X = 17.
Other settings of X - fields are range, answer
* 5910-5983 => 16.8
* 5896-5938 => 16.6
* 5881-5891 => 14.8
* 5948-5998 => 16.7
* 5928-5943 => 16.9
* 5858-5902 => 15.7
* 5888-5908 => 14.6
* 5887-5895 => 12.8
